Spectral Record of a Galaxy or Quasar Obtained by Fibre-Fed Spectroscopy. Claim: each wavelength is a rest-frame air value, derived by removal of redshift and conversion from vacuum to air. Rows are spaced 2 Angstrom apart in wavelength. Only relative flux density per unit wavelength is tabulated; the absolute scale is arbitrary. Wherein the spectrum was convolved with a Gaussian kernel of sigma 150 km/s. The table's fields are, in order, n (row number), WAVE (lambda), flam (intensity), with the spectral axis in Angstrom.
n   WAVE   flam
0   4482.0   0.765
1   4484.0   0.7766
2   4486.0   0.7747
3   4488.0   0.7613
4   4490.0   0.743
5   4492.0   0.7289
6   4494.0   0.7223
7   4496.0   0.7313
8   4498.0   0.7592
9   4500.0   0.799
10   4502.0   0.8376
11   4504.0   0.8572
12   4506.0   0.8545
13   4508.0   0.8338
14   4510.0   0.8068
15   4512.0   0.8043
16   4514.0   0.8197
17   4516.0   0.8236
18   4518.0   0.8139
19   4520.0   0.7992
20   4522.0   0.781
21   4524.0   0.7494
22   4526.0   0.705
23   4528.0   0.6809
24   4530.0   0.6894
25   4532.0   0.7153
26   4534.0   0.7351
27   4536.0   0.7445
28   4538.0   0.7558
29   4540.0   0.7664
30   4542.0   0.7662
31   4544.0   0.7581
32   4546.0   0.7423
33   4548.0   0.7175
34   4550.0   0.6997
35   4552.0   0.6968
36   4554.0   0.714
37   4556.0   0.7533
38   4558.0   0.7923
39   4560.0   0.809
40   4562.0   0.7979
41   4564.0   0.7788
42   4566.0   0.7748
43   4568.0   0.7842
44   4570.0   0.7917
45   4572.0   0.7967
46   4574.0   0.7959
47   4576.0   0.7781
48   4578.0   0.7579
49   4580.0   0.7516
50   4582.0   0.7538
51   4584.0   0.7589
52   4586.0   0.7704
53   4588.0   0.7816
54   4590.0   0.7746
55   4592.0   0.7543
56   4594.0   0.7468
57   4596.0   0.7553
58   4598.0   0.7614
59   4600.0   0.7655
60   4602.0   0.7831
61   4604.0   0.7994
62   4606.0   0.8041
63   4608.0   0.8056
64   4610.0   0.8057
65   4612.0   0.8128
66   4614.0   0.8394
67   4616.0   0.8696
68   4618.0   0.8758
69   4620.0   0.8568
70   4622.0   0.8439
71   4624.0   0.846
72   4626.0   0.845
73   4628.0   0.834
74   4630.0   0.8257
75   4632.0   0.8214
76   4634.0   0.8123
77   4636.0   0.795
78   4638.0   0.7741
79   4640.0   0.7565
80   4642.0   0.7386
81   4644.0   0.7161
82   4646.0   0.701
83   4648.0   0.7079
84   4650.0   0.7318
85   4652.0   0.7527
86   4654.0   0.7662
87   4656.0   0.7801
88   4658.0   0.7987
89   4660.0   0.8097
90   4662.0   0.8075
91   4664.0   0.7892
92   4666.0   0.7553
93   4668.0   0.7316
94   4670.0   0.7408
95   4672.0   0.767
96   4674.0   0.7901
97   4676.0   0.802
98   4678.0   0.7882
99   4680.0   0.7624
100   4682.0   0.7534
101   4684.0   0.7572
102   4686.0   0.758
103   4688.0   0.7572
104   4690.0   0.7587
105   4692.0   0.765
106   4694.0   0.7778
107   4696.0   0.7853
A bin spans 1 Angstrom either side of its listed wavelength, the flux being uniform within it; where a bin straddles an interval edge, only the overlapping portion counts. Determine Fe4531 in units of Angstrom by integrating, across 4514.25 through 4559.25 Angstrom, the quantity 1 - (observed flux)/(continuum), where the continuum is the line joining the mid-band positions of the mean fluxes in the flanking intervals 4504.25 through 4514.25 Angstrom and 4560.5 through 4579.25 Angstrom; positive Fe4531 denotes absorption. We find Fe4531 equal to 3.37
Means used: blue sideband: 0.827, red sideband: 0.784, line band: 0.747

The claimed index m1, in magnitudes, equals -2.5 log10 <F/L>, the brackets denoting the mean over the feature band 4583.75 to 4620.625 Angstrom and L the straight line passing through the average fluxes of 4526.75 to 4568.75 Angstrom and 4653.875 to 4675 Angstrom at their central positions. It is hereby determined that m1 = -0.05 mag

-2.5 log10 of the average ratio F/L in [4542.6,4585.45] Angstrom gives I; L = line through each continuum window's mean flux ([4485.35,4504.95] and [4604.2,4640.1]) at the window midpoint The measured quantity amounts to 0.053 mag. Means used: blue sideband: 0.771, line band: 0.762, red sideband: 0.825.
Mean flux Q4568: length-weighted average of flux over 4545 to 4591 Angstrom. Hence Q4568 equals 0.764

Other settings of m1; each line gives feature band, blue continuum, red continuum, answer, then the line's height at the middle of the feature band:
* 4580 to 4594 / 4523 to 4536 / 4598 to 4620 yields 0.034 mag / 0.788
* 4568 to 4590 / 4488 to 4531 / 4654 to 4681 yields 0.005 mag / 0.778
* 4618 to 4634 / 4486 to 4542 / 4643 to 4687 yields -0.102 mag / 0.764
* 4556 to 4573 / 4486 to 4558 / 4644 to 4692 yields -0.036 mag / 0.763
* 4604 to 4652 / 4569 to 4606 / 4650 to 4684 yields -0.038 mag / 0.772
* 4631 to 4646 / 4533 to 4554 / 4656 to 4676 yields 0.000 mag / 0.769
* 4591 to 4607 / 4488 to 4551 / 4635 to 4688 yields -0.010 mag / 0.764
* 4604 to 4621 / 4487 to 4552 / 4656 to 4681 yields -0.079 mag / 0.773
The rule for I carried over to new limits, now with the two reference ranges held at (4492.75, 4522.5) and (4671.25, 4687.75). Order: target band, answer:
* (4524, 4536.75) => 0.12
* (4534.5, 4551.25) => 0.08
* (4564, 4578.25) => 0.01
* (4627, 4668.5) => 0.01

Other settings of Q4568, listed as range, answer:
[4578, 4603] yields 0.763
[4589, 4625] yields 0.806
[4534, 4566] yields 0.753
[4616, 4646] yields 0.808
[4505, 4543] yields 0.771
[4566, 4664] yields 0.787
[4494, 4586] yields 0.769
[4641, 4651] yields 0.719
